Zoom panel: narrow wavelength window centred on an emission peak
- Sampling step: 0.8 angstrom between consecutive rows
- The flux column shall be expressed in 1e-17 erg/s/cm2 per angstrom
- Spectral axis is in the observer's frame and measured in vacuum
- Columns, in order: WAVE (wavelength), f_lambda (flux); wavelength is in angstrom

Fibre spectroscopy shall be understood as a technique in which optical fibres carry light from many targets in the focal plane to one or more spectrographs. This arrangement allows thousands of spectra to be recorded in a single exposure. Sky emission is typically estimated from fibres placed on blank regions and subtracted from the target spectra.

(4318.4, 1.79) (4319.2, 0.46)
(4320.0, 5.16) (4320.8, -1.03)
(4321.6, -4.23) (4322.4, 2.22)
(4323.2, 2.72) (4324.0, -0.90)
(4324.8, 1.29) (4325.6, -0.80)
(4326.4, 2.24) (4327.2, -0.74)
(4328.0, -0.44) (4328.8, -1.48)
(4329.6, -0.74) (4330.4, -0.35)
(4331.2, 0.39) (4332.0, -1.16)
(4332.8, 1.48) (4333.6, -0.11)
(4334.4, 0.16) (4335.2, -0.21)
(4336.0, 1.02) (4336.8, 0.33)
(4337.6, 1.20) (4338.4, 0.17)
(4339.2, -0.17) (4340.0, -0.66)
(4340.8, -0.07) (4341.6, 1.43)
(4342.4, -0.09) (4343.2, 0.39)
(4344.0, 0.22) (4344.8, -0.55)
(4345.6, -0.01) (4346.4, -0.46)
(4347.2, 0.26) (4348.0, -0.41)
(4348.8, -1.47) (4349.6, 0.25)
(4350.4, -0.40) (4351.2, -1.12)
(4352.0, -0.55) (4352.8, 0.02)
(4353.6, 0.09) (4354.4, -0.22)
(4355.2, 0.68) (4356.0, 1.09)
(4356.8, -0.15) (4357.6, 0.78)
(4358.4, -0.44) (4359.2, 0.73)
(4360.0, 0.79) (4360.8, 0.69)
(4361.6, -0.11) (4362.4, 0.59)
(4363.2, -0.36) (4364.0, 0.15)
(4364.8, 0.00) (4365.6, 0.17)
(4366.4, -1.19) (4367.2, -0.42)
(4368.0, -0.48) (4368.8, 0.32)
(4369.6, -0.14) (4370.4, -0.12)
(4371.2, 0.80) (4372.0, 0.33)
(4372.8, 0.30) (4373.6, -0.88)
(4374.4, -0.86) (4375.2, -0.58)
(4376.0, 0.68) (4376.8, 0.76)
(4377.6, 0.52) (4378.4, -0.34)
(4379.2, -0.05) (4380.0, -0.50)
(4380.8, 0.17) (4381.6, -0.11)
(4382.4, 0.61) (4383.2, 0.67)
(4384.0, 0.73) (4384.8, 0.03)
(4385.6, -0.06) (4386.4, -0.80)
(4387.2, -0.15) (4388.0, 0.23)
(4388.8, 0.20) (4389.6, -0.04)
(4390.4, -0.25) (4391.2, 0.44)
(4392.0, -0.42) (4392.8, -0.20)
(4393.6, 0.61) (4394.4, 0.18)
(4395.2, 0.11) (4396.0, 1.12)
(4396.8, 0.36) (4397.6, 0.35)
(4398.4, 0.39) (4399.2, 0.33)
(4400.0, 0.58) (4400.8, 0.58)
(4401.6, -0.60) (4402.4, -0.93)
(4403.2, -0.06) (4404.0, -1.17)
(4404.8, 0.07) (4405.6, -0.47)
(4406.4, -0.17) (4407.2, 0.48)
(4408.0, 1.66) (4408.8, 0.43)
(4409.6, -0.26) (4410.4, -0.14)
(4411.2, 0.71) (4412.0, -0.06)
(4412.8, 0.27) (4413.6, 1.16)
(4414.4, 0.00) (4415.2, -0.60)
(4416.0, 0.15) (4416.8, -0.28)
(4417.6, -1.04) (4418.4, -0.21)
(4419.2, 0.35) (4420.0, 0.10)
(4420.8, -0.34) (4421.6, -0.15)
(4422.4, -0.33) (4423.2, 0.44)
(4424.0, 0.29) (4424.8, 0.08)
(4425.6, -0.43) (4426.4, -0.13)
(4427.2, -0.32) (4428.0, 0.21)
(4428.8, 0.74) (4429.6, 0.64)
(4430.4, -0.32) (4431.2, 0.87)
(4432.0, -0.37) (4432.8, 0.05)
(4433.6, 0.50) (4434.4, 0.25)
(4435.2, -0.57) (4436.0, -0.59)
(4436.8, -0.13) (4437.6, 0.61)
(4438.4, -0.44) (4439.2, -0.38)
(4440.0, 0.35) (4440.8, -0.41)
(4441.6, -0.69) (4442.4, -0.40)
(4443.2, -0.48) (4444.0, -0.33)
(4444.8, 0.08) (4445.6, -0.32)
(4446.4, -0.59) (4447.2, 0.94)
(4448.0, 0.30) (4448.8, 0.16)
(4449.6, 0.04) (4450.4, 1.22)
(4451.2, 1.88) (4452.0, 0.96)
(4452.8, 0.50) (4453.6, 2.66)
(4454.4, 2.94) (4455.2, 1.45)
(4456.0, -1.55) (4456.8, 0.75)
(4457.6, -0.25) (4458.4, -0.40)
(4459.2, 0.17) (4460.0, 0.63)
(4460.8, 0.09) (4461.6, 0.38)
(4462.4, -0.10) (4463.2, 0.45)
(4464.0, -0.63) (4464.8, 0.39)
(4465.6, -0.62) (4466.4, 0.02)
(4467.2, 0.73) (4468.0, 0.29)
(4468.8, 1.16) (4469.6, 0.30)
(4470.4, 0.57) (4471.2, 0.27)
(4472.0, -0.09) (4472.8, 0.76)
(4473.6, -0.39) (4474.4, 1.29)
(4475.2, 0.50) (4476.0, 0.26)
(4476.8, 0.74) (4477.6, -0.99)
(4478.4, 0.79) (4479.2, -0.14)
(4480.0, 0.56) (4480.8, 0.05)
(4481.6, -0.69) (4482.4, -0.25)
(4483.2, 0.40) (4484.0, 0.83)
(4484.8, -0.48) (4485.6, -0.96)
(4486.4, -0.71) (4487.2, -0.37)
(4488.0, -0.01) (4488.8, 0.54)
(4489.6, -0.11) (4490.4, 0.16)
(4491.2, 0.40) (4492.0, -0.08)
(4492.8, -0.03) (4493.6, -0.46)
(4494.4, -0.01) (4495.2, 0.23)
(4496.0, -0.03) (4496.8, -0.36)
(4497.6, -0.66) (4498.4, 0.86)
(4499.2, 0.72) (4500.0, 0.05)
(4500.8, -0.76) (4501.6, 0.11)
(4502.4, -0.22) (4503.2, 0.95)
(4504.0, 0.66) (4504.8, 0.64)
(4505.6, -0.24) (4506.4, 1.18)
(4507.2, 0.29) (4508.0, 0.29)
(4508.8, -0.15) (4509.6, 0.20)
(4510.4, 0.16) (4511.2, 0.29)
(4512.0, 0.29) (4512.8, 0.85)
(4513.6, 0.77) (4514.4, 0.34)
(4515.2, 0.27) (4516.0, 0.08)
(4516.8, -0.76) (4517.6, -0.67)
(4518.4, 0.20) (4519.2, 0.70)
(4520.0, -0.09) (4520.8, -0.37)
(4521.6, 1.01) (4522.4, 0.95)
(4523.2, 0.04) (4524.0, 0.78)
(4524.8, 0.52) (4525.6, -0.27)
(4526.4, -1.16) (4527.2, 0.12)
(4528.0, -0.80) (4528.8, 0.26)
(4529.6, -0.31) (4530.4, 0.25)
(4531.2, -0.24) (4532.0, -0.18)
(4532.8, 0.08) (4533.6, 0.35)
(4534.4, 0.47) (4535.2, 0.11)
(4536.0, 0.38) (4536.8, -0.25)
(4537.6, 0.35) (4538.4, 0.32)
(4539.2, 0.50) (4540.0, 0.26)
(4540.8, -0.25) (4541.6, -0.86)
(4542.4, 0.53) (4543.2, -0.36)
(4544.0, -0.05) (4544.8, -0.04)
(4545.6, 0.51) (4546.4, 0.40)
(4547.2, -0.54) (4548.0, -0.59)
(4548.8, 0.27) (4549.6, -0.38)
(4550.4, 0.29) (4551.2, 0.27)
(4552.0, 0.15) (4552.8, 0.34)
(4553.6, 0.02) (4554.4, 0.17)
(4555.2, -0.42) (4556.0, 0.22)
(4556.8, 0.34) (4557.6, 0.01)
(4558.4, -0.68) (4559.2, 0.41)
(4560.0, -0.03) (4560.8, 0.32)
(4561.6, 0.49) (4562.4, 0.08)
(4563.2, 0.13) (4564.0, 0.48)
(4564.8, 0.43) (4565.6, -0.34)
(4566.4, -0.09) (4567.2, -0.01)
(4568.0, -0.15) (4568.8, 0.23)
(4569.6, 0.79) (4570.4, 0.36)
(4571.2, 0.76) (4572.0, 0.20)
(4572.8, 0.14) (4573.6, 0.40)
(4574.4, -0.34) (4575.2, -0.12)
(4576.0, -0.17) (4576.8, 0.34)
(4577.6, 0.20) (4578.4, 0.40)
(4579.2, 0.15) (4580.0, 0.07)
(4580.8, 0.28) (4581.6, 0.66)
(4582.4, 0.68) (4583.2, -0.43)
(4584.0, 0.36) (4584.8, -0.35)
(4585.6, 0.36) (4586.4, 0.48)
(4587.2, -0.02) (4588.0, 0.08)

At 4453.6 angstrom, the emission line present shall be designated [O II] 3727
